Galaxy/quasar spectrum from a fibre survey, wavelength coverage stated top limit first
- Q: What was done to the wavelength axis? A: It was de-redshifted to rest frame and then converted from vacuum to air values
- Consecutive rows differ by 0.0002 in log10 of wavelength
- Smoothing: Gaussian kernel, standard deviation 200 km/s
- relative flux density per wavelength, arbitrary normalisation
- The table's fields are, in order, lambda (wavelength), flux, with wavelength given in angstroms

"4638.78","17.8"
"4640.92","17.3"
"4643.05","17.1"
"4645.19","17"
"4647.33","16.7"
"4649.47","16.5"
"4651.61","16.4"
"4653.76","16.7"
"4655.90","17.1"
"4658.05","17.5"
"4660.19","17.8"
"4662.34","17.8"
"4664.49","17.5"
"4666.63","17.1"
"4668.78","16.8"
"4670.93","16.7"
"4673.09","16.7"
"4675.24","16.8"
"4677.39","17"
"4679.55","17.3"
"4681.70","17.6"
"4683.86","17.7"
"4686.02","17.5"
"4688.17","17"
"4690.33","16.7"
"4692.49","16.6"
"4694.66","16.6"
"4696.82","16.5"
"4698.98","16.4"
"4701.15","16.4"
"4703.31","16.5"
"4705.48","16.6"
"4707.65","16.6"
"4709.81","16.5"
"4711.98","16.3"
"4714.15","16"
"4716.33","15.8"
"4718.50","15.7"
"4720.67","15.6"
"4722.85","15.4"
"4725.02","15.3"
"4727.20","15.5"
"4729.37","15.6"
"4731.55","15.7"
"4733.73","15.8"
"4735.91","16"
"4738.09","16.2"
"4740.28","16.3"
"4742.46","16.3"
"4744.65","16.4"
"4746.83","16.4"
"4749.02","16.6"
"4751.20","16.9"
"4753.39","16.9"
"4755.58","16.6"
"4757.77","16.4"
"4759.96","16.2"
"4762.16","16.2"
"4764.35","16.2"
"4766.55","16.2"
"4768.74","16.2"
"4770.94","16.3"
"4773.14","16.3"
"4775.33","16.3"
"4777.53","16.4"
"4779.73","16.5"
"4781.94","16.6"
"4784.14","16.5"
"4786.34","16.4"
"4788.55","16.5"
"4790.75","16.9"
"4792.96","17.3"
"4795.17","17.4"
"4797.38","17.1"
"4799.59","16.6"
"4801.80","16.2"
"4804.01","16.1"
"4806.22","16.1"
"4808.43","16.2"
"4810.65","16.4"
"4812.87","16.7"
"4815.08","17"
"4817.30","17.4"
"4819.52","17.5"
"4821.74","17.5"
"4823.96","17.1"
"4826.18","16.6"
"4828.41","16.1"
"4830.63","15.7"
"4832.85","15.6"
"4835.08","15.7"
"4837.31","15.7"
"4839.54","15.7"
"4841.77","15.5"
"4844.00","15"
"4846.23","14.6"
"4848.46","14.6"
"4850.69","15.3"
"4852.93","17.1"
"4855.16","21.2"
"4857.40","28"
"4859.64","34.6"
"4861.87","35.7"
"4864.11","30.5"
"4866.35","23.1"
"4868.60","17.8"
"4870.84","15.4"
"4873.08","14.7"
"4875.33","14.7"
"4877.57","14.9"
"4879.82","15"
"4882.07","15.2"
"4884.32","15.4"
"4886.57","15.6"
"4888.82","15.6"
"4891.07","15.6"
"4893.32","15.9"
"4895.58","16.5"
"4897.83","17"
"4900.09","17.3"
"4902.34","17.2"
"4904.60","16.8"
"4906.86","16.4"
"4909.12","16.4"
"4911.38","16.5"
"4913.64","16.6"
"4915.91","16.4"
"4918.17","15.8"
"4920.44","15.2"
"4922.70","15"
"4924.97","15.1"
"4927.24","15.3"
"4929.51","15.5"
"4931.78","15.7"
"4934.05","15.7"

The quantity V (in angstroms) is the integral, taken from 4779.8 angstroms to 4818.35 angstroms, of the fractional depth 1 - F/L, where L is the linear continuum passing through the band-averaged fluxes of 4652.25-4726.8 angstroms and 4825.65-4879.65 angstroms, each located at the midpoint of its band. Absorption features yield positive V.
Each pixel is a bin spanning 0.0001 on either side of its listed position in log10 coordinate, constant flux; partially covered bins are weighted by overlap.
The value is 3.16 angstroms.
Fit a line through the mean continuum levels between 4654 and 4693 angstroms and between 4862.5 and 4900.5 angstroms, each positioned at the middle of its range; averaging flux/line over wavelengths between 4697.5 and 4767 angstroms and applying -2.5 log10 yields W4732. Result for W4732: 0.068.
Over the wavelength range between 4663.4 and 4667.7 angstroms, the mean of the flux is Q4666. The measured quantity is 17.3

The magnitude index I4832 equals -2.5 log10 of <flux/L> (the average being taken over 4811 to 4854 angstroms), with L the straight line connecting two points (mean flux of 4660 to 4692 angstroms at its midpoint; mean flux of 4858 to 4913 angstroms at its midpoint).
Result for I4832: 0.13 mag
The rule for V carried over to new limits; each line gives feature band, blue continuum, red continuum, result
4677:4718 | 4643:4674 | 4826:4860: 1.07 angstroms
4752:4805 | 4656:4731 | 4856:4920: 2.89 angstroms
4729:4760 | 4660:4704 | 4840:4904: 2.09 angstroms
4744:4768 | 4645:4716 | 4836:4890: 1.63 angstroms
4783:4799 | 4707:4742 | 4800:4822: -0.35 angstroms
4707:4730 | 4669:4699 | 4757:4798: 1.31 angstroms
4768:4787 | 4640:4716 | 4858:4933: 0.98 angstroms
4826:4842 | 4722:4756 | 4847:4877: 3.55 angstroms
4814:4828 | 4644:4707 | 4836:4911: 0.55 angstroms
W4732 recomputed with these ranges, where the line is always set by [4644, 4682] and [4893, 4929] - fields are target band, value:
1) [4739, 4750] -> 0.025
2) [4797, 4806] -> 0.010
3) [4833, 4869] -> -0.245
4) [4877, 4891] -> 0.067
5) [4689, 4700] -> 0.024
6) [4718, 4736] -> 0.082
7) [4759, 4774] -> 0.031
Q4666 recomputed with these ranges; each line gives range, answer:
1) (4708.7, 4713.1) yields 16.4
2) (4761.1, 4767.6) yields 16.2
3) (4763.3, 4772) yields 16.2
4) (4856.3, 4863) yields 32.8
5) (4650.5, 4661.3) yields 17.1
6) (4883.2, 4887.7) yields 15.5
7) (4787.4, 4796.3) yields 17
